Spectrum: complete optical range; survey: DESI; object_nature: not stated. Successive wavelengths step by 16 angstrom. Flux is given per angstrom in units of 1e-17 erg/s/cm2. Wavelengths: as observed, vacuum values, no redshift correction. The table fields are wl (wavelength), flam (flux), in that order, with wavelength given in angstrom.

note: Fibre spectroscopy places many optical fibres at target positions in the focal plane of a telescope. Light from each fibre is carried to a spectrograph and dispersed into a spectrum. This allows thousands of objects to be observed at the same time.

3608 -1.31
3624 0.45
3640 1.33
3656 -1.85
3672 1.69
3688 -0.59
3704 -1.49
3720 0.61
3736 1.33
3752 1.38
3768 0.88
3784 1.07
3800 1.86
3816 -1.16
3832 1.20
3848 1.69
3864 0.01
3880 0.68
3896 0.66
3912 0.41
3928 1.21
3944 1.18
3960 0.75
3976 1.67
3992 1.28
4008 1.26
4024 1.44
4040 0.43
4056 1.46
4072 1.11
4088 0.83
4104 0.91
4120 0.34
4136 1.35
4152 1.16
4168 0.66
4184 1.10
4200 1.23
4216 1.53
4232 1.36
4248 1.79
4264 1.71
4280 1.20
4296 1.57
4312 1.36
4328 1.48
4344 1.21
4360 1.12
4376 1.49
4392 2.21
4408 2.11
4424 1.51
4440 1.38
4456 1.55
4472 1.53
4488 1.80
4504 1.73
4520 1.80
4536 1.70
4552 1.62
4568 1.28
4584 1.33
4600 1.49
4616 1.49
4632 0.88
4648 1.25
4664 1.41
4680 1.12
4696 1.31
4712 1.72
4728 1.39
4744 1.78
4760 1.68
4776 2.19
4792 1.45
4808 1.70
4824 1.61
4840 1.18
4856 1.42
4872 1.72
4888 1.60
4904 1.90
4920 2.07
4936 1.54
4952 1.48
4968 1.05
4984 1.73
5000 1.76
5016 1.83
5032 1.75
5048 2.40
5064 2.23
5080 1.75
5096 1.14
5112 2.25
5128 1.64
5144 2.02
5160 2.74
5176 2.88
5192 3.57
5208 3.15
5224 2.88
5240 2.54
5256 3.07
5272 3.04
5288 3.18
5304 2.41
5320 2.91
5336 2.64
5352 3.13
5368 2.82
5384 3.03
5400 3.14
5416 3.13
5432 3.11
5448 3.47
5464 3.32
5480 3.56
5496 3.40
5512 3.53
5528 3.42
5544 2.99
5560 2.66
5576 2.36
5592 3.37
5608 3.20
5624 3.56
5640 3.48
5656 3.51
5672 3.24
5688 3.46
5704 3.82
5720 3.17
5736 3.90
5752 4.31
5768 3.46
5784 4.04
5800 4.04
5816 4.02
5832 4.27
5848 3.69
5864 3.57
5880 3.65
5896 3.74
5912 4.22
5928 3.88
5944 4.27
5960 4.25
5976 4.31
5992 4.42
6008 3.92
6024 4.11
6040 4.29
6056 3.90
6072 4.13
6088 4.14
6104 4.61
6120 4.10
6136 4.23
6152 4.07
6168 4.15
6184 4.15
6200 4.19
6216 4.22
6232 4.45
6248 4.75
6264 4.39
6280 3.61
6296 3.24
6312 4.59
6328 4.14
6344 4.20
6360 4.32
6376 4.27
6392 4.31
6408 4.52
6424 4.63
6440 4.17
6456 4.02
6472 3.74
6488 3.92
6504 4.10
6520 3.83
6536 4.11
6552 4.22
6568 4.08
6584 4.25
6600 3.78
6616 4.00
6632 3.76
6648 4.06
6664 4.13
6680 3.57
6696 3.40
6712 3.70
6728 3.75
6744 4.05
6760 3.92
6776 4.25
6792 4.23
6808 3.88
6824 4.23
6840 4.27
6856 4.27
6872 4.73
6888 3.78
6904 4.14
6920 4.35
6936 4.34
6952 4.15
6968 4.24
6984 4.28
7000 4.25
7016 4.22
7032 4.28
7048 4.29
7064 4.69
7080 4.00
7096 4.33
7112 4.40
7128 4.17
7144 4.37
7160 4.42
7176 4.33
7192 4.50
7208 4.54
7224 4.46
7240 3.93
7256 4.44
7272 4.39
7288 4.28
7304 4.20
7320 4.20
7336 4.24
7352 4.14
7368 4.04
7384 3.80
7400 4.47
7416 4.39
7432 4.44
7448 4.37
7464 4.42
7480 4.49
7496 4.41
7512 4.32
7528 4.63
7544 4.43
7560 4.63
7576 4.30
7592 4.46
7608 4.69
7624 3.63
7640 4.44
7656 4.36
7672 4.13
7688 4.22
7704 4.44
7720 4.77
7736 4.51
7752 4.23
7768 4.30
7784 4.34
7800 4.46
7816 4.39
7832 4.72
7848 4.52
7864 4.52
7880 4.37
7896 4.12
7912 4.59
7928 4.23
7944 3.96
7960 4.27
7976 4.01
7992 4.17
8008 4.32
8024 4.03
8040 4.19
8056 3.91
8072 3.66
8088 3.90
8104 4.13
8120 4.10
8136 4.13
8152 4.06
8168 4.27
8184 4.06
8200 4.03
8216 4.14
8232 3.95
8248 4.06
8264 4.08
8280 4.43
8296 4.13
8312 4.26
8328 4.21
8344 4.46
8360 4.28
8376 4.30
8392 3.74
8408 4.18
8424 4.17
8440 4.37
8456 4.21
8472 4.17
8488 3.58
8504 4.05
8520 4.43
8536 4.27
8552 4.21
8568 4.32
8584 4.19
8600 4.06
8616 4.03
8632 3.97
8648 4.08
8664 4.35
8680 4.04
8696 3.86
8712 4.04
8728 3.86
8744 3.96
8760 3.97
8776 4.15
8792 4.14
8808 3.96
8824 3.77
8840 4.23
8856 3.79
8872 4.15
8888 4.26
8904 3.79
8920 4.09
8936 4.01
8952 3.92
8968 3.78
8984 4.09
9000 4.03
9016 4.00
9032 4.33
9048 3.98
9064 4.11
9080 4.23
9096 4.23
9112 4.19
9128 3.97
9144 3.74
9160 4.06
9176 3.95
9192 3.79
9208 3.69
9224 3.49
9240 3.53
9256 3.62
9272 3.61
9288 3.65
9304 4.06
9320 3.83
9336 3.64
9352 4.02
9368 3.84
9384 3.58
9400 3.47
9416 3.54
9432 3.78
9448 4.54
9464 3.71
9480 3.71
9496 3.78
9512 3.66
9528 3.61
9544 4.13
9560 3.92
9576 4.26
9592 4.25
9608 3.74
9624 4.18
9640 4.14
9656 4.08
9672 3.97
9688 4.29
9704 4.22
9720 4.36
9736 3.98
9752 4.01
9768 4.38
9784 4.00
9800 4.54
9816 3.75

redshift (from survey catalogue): 0.293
